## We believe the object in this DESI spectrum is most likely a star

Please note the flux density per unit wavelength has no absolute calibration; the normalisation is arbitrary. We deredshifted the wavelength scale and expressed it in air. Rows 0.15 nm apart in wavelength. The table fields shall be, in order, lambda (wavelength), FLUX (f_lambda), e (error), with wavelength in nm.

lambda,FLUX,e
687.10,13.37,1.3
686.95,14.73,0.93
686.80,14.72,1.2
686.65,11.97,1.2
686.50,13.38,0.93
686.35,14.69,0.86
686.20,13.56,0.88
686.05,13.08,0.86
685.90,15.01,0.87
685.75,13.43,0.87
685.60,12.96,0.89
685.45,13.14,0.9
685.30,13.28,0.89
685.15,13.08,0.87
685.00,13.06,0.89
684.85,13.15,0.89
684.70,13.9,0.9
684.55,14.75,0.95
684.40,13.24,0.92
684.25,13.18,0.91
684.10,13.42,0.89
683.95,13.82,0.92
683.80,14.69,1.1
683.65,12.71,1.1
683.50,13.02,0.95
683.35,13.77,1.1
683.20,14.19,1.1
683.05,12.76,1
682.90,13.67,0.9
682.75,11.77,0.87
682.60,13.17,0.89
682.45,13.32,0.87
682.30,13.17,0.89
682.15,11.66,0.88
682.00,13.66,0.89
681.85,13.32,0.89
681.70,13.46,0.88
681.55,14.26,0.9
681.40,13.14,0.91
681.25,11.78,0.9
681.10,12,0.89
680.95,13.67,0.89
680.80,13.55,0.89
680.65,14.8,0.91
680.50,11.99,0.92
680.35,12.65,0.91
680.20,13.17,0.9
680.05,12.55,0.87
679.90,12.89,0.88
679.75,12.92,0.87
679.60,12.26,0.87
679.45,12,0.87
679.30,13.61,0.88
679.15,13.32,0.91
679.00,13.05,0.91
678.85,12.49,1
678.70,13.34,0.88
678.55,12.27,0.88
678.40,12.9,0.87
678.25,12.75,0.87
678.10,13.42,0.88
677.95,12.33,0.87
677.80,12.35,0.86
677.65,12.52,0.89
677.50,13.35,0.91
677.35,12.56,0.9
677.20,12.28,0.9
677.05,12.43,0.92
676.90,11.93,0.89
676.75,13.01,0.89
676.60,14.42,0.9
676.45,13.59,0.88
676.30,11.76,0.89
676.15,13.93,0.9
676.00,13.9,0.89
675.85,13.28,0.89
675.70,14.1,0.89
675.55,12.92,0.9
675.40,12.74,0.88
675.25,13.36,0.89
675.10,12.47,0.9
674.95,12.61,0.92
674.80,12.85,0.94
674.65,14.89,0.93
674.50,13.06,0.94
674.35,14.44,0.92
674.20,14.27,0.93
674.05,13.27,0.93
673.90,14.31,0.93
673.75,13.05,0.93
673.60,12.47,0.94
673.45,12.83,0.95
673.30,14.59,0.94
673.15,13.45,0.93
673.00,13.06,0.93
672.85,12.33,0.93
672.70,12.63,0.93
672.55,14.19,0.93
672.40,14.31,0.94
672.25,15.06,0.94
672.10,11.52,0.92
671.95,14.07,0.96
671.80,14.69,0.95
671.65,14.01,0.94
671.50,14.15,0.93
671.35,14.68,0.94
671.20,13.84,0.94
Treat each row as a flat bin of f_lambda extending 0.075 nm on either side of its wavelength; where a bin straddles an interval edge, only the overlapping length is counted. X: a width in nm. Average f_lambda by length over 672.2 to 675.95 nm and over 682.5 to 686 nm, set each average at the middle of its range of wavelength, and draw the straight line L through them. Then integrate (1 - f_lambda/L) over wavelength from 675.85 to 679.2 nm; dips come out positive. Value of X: 0.134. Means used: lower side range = 13.5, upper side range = 13.4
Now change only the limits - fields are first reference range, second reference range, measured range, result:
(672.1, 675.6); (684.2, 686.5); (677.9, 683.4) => 0.20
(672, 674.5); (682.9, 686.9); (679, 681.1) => 0.08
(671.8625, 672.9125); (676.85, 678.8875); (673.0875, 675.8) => -0.05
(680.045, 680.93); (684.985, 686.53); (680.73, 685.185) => 0.03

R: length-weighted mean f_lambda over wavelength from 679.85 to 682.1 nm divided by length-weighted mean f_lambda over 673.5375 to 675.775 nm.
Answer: 0.98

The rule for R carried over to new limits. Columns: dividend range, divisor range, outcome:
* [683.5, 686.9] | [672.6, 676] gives 1.02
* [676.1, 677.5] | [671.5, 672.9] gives 0.94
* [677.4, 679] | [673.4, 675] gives 0.95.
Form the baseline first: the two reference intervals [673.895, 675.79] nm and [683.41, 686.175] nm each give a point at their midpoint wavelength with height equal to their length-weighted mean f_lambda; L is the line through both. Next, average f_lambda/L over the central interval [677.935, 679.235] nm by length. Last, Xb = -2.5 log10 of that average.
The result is 0.05 mag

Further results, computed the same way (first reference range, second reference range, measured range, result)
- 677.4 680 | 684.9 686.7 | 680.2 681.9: -0.01 mag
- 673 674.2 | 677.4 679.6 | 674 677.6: 0.00 mag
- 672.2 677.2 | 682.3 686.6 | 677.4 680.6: 0.05 mag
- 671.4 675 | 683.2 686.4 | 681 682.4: 0.05 mag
